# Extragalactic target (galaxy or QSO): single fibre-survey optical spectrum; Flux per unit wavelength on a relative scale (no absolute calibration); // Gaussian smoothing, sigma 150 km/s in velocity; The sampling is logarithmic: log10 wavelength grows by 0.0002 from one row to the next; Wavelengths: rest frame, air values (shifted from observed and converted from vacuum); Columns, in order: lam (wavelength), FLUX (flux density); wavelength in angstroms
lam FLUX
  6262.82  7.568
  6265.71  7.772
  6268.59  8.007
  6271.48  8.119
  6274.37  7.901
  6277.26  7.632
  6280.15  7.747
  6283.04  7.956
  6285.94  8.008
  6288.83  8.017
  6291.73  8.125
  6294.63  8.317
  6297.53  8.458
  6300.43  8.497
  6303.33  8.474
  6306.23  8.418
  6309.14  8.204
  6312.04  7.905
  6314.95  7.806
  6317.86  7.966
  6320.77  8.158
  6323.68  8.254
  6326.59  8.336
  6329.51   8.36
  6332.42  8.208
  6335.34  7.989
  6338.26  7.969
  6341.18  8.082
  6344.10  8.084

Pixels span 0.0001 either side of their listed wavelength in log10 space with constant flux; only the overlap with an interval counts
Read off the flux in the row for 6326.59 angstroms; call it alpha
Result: 8.336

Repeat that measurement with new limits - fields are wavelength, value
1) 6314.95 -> 7.806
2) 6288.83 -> 8.017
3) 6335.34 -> 7.989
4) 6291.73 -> 8.125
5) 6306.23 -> 8.418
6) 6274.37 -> 7.901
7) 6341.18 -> 8.082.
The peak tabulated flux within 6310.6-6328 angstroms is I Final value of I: 8.336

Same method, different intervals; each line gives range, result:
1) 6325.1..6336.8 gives 8.36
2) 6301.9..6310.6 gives 8.474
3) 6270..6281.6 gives 8.119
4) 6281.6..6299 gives 8.458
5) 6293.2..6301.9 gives 8.497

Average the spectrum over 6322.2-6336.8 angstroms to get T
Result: 8.23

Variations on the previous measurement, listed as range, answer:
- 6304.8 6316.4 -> 8.08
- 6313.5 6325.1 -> 8.05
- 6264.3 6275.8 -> 7.95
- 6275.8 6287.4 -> 7.84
